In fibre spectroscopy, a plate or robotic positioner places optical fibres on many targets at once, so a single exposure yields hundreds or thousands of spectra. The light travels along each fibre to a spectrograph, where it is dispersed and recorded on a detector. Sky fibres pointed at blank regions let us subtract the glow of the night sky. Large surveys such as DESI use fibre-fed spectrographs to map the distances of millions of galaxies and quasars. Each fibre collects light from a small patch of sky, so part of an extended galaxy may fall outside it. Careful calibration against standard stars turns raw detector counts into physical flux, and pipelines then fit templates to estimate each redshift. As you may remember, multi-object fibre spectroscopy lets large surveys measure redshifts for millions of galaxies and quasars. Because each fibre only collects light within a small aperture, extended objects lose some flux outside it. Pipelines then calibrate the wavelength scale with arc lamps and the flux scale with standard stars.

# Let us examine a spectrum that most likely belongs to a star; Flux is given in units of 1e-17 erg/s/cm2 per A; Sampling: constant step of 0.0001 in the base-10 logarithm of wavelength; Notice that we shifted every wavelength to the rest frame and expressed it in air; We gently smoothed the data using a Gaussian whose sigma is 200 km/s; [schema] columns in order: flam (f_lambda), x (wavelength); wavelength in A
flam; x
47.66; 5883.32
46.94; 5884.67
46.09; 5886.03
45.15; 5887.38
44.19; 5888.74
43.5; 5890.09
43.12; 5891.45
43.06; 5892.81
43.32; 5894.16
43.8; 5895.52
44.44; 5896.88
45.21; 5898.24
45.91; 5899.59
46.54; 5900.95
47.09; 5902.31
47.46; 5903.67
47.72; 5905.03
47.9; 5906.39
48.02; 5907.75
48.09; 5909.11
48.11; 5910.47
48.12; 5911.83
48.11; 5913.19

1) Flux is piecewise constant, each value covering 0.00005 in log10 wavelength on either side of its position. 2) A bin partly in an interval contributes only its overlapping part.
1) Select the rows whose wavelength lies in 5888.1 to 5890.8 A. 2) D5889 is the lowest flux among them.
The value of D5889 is 43.5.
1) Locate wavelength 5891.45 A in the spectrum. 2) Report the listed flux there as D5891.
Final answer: 43.12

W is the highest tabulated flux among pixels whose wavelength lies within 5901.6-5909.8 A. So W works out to 48.09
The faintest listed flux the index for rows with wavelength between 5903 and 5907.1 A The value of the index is 47.46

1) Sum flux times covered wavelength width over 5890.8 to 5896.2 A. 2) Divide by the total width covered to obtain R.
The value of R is 43.3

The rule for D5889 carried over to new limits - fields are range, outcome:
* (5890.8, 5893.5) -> 43.06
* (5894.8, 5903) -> 43.8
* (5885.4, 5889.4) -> 44.19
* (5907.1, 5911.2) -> 48.02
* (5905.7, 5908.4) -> 47.9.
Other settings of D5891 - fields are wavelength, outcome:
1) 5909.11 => 48.09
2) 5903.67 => 47.46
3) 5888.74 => 44.19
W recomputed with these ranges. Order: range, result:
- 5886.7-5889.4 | 45.15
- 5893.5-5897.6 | 44.44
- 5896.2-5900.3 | 45.91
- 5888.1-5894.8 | 44.19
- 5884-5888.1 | 46.94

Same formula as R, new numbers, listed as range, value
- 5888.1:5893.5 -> 43.5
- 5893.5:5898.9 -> 44.1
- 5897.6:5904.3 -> 46.5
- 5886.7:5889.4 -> 44.7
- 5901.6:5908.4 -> 47.6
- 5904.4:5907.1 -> 47.8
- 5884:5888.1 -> 46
